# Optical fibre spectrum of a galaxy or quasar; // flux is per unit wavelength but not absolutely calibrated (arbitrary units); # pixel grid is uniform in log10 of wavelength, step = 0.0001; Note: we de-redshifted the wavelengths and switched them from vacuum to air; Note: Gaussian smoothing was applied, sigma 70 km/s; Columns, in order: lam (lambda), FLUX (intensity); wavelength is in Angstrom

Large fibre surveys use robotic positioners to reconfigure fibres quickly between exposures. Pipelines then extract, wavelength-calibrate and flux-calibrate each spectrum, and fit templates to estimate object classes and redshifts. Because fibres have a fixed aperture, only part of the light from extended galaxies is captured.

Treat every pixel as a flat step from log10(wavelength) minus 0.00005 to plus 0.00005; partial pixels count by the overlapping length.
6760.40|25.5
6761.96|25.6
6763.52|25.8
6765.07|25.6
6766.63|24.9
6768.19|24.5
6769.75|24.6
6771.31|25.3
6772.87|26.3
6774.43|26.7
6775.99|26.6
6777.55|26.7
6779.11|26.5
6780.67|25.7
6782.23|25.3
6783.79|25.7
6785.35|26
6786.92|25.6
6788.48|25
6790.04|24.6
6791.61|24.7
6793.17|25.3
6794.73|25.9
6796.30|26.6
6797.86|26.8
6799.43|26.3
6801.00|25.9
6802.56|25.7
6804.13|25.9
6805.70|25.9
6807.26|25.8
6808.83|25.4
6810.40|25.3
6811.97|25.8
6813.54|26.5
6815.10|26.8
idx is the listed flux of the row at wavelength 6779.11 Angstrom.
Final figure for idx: 26.5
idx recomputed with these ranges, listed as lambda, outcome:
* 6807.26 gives 25.8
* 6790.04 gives 24.6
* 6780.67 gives 25.7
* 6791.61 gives 24.7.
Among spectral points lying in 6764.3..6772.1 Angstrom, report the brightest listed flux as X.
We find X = 25.6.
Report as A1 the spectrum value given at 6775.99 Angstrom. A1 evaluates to 26.6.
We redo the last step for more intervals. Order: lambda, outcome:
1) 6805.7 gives 25.9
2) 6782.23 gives 25.3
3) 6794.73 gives 25.9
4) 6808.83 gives 25.4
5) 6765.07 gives 25.6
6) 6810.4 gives 25.3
